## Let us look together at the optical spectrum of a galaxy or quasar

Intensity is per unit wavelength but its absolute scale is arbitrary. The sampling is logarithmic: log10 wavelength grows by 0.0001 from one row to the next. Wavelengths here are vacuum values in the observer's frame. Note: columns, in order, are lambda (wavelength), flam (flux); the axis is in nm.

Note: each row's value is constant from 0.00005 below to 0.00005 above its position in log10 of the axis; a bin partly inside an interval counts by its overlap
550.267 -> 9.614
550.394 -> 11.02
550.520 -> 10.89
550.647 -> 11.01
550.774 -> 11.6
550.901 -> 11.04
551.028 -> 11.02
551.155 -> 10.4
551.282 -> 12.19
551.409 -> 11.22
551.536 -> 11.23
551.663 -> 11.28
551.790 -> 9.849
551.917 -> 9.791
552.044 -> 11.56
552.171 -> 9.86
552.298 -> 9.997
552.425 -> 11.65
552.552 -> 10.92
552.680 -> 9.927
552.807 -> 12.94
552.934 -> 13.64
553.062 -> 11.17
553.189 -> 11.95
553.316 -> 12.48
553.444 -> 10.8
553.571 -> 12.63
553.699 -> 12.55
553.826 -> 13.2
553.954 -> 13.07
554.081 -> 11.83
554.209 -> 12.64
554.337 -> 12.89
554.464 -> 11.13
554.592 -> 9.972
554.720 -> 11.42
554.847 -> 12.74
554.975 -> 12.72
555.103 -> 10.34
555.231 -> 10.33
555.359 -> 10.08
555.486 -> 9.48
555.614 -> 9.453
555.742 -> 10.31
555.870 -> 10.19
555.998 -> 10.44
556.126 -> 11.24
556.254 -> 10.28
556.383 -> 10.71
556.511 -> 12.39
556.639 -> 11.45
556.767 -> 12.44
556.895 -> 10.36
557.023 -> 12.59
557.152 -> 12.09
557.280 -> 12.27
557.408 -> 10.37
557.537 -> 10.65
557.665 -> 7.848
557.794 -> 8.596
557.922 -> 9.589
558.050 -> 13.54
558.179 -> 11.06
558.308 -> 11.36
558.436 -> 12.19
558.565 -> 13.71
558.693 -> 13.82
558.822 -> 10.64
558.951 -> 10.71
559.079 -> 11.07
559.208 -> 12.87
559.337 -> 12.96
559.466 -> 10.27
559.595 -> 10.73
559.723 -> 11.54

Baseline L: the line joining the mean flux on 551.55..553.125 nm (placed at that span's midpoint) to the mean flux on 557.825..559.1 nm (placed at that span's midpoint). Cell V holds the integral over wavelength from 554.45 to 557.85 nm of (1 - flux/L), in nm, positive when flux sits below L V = 0.19 nm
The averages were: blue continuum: 11.1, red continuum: 11.7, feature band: 10.8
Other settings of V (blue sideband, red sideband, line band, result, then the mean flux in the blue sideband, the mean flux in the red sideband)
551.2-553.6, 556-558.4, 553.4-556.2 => -0.04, 11.3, 11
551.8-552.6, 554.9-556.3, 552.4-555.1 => -0.37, 10.6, 10.5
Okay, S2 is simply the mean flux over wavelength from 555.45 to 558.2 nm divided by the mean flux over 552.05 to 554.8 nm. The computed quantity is 0.92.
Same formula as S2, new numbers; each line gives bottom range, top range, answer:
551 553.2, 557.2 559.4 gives 1.02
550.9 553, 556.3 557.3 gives 1.06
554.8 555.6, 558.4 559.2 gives 1.12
